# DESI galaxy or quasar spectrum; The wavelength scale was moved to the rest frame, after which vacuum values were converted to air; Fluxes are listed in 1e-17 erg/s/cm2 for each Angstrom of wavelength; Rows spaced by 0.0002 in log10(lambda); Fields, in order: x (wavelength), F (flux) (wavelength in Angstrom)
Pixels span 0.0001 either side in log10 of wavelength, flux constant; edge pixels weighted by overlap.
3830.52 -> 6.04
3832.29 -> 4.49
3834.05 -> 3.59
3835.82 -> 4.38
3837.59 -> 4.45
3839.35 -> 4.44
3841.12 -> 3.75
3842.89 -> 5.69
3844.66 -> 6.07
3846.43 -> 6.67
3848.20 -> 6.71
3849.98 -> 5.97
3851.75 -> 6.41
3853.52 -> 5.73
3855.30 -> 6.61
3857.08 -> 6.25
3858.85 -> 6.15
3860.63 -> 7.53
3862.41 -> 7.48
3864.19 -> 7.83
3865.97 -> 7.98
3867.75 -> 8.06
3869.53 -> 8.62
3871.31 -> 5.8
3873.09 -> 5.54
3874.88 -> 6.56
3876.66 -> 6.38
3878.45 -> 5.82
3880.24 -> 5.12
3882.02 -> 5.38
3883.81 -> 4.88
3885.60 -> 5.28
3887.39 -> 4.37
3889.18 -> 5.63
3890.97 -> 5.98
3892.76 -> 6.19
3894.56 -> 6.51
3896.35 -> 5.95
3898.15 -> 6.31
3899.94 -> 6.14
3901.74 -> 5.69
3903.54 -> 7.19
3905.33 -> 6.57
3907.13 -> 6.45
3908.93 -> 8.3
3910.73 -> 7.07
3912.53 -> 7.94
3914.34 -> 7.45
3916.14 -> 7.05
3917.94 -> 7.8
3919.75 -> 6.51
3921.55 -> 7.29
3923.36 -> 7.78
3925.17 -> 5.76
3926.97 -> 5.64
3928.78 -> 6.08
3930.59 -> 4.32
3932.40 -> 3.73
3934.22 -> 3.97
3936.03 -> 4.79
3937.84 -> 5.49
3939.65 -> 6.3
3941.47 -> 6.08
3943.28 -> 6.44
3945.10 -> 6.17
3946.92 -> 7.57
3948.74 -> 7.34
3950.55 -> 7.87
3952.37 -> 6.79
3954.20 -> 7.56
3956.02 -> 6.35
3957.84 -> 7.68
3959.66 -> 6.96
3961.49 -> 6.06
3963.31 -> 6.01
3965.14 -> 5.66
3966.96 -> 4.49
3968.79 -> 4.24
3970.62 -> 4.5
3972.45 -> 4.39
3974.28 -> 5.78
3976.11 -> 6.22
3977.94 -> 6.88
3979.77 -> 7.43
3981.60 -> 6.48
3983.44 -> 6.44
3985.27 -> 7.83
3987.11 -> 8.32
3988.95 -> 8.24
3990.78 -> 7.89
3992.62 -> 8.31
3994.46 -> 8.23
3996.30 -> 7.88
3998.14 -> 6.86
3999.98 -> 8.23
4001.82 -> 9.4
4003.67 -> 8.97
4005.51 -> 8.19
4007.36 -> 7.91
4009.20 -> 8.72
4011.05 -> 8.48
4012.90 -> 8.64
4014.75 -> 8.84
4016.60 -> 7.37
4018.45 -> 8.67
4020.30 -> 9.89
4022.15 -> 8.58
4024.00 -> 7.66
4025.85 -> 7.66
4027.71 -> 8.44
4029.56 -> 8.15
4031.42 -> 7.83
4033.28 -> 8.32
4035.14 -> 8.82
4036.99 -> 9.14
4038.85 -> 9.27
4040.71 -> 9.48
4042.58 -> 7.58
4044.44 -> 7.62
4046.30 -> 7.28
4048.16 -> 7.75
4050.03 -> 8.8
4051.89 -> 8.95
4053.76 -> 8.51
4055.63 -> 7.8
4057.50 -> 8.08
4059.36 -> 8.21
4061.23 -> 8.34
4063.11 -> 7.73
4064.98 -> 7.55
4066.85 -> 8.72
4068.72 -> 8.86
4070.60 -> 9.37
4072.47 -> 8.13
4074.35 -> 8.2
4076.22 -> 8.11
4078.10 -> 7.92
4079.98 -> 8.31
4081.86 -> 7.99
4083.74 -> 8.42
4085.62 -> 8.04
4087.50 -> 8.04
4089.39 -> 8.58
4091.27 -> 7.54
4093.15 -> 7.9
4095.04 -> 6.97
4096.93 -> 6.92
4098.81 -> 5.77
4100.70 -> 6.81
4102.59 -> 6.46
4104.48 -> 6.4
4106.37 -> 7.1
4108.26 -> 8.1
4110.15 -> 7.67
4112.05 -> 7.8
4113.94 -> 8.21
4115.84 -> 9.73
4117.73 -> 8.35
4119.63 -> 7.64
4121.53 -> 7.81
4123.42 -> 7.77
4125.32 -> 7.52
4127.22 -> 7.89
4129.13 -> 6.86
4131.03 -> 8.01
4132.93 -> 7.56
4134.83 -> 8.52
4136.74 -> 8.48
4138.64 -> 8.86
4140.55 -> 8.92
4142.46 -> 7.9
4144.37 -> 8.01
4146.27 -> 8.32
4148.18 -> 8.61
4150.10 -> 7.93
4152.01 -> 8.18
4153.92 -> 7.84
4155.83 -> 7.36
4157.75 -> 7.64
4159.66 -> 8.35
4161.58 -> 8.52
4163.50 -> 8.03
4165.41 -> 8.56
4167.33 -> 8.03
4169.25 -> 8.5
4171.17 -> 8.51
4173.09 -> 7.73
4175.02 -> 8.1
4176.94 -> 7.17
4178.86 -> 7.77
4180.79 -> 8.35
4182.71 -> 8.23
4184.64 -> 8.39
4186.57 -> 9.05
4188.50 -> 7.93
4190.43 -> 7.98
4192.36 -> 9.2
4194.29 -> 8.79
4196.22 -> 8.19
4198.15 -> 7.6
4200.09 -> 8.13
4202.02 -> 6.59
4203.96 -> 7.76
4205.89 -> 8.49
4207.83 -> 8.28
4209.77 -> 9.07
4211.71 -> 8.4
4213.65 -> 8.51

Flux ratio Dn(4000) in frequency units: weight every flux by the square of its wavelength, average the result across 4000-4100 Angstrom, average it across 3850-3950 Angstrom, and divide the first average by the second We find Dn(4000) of 1.4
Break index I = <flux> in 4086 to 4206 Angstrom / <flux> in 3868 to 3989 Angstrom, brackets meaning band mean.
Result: 1.26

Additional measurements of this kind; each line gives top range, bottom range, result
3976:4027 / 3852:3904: 1.28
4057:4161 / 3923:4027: 1.14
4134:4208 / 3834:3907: 1.35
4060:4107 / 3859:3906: 1.23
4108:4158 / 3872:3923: 1.27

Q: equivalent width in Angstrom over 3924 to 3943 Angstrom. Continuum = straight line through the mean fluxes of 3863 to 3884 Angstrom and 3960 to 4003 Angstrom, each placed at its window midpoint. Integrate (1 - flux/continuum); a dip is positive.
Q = 4.0 Angstrom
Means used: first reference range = 6.57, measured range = 5.29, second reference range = 6.79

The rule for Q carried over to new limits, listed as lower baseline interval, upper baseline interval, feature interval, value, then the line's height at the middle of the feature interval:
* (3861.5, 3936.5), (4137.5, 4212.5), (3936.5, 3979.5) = 3.2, 6.72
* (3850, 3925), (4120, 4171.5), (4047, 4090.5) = -3.7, 7.63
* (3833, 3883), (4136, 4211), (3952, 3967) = 0.6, 6.77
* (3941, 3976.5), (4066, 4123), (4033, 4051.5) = -3.1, 7.22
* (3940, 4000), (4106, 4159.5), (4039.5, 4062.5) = -2.6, 7.38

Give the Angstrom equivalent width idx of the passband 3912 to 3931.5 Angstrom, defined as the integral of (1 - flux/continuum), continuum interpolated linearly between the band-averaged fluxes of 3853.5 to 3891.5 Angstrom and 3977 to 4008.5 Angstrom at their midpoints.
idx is 0.8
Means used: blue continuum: 6.33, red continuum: 7.86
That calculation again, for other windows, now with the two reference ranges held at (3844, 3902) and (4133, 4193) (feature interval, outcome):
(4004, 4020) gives -2.7 Angstrom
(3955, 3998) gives 2.2 Angstrom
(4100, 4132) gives 1.0 Angstrom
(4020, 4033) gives -1.7 Angstrom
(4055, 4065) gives -0.6 Angstrom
